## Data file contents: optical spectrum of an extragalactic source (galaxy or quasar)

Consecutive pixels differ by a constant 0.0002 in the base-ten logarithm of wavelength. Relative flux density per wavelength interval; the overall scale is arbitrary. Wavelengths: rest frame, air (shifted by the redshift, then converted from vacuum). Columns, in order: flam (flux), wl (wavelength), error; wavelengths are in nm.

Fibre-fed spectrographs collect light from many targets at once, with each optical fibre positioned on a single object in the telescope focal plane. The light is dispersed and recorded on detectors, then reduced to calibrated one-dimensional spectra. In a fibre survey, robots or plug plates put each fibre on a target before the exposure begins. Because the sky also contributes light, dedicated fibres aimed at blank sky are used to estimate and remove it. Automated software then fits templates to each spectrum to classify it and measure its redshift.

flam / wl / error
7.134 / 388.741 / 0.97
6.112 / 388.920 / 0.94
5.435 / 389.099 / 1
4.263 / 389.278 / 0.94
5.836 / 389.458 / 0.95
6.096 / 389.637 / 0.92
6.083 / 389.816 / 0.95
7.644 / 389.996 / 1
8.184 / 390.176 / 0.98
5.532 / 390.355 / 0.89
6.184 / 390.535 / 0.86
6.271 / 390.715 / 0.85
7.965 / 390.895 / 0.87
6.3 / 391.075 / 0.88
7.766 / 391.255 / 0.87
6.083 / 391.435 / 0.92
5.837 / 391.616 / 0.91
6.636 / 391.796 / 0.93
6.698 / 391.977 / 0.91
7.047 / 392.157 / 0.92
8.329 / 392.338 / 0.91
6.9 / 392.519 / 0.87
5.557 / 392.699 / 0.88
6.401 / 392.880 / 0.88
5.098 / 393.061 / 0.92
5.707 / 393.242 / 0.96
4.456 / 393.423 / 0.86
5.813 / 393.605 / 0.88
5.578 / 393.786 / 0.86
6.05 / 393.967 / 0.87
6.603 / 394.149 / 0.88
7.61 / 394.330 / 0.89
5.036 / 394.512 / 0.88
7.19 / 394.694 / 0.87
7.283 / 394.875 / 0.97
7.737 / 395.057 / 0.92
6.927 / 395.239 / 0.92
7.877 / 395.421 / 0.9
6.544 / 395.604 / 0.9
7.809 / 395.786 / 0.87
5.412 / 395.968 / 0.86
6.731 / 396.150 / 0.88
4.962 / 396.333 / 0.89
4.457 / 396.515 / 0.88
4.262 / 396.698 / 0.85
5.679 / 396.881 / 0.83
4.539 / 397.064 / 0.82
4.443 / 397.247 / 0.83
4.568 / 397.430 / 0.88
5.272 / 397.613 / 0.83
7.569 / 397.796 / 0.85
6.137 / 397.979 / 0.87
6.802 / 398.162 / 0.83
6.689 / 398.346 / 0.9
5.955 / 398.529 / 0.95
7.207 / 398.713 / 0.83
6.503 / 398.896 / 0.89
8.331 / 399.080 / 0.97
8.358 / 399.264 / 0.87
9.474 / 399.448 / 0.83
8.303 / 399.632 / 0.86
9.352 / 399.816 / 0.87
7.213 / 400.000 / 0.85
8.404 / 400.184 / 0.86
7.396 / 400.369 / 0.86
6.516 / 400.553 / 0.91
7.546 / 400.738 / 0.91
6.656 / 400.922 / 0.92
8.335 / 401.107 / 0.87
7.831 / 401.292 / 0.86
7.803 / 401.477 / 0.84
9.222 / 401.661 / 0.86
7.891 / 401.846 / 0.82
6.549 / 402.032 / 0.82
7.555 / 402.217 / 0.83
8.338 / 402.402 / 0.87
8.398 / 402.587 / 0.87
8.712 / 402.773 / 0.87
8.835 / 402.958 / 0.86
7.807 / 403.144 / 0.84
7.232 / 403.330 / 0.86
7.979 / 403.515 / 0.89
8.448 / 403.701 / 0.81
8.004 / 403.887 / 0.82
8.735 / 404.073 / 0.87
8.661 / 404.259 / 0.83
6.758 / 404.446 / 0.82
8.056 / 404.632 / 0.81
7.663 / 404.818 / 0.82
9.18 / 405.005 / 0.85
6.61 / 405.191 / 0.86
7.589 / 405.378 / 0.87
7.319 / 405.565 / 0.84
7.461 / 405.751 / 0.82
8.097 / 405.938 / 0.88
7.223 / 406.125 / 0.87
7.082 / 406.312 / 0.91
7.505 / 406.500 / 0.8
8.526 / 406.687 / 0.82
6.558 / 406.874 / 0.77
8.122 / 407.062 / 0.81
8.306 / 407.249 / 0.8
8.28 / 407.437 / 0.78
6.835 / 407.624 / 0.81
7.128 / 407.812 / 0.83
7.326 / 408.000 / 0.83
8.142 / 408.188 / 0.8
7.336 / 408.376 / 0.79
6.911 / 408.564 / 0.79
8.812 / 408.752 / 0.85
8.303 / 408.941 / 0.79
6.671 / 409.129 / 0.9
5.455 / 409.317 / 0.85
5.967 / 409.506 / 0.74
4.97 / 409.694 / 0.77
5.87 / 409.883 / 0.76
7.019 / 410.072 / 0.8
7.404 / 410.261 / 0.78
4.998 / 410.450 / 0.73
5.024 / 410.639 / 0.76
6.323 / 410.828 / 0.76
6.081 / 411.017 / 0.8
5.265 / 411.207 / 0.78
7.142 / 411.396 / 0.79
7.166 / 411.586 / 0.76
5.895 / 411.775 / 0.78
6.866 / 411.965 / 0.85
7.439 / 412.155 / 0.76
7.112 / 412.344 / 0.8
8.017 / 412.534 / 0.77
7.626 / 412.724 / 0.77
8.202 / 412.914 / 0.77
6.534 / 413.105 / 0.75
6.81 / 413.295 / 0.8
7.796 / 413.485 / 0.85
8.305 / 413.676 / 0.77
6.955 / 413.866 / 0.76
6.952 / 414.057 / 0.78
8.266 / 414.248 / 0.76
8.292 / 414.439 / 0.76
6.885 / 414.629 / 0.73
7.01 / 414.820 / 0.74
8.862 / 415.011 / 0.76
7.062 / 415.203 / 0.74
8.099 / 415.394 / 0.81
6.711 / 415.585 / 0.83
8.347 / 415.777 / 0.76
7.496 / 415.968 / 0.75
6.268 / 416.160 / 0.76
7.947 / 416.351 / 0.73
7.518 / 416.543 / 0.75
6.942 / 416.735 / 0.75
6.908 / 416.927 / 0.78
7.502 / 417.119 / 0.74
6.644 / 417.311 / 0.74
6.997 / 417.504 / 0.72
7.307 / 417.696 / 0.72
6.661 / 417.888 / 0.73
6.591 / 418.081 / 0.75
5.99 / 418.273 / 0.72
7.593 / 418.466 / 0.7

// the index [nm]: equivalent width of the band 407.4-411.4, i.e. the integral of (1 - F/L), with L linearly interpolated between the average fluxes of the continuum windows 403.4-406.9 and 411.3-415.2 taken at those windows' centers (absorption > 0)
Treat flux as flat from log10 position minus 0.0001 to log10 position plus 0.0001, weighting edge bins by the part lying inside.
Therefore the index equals 0.49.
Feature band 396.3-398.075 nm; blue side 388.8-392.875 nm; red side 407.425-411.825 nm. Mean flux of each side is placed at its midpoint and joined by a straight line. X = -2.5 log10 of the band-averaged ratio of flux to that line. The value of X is 0.25 mag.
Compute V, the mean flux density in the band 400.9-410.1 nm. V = 7.61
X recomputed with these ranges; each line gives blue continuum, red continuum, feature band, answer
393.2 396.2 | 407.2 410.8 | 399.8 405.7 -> -0.18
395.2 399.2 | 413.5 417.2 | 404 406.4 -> -0.15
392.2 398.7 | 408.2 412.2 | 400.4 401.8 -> -0.22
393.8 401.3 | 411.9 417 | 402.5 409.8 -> -0.07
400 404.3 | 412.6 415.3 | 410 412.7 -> 0.16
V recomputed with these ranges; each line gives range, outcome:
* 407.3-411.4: 6.7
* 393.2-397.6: 5.96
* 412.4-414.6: 7.58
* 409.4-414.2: 6.72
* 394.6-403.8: 7.15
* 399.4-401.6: 7.89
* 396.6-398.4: 5.57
